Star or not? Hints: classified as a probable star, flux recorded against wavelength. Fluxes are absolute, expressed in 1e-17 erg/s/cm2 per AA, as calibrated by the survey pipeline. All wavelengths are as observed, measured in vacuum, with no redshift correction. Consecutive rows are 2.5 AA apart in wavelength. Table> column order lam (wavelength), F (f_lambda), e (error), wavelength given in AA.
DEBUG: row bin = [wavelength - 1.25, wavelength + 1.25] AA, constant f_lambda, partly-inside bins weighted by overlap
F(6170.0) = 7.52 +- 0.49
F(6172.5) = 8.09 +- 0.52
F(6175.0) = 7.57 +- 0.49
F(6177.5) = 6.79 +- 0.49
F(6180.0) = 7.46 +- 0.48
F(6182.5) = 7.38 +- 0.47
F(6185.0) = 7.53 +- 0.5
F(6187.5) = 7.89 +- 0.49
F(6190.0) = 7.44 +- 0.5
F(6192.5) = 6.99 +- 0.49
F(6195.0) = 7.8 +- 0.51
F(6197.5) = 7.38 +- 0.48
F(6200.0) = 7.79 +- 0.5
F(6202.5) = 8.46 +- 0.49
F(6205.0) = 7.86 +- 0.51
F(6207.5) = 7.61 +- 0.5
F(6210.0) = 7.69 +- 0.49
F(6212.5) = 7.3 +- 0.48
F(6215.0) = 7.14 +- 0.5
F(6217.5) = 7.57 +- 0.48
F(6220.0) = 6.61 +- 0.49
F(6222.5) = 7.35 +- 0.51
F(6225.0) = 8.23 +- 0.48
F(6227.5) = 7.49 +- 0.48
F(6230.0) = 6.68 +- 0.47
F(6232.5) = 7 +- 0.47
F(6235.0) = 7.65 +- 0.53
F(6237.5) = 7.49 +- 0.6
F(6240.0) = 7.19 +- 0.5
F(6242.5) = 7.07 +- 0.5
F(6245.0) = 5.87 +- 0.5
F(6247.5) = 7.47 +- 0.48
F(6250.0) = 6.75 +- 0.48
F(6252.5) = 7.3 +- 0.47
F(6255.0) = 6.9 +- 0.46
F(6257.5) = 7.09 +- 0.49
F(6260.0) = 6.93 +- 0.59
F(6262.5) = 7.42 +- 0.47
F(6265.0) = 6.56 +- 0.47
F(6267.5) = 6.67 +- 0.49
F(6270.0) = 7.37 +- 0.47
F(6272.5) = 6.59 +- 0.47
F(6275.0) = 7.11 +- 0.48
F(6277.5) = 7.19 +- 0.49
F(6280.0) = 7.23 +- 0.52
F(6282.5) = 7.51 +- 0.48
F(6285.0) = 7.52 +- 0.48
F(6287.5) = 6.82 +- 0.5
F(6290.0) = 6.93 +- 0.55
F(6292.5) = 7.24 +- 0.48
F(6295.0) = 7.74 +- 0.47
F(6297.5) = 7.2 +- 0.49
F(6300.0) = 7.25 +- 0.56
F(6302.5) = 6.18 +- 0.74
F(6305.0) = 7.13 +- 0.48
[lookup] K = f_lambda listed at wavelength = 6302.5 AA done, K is 6.18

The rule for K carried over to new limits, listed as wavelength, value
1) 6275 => 7.11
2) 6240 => 7.19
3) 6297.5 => 7.2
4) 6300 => 7.25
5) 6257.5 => 7.09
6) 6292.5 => 7.24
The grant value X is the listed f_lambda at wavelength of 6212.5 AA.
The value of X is 7.3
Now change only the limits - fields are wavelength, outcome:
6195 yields 7.8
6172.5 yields 8.09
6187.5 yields 7.89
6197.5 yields 7.38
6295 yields 7.74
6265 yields 6.56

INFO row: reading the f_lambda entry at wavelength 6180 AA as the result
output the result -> 7.46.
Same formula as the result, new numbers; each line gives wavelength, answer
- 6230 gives 6.68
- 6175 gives 7.57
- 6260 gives 6.93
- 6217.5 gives 7.57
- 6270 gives 7.37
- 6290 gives 6.93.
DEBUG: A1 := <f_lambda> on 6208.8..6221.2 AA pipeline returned 7.26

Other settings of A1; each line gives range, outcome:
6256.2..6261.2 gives 7.01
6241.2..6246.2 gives 6.48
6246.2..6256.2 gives 7.1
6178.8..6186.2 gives 7.46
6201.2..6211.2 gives 7.91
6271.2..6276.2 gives 6.85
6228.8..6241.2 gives 7.2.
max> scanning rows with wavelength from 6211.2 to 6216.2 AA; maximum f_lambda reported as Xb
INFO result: 7.3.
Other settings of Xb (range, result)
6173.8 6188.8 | 7.89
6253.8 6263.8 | 7.42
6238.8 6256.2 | 7.47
